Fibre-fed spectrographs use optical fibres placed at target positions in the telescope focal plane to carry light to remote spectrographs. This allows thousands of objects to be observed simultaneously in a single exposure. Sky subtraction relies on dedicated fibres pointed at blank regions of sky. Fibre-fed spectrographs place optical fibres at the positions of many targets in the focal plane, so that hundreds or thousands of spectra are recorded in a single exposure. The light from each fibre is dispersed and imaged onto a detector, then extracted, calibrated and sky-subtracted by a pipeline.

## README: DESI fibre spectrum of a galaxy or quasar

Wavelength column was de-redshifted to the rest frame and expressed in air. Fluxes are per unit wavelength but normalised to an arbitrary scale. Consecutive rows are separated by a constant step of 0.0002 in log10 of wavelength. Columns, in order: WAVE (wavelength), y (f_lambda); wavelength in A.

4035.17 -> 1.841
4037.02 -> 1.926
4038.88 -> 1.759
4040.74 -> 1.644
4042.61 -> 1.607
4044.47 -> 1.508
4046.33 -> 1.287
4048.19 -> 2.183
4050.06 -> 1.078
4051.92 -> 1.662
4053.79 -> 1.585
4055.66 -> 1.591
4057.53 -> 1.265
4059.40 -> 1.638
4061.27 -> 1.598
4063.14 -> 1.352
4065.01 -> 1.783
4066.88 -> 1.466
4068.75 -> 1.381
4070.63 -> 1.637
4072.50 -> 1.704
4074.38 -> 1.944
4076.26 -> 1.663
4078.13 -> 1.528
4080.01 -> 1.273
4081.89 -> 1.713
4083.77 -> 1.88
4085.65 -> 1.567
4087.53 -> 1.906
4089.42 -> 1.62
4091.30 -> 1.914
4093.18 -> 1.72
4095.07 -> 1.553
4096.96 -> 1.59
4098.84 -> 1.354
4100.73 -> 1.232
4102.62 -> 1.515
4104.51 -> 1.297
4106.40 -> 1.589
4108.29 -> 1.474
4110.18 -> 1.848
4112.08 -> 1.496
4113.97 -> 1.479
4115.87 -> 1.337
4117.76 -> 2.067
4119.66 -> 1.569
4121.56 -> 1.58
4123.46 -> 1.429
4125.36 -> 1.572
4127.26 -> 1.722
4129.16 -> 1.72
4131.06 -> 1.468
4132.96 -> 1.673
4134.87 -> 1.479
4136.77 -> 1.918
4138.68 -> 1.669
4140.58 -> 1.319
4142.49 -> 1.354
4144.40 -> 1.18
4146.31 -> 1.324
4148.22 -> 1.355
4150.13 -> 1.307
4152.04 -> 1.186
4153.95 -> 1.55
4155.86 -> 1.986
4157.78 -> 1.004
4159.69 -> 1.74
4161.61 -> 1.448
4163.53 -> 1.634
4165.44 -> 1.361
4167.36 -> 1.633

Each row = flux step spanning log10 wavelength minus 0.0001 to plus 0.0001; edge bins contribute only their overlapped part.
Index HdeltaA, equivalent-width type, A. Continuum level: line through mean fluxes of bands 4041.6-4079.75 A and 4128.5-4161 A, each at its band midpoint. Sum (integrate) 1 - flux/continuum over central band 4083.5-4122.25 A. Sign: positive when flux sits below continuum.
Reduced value -1.77 A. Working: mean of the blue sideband 1.57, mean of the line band 1.59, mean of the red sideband 1.48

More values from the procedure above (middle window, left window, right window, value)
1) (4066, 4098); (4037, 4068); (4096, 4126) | -2.1 A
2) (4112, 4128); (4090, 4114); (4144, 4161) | -0.9 A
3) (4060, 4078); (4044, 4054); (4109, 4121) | -0.4 A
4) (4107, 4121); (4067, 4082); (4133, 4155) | -1.0 A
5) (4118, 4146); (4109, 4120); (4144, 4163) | -0.3 A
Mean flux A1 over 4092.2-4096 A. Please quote 1.64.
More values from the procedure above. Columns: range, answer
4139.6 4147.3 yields 1.3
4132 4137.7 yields 1.69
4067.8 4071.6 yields 1.51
